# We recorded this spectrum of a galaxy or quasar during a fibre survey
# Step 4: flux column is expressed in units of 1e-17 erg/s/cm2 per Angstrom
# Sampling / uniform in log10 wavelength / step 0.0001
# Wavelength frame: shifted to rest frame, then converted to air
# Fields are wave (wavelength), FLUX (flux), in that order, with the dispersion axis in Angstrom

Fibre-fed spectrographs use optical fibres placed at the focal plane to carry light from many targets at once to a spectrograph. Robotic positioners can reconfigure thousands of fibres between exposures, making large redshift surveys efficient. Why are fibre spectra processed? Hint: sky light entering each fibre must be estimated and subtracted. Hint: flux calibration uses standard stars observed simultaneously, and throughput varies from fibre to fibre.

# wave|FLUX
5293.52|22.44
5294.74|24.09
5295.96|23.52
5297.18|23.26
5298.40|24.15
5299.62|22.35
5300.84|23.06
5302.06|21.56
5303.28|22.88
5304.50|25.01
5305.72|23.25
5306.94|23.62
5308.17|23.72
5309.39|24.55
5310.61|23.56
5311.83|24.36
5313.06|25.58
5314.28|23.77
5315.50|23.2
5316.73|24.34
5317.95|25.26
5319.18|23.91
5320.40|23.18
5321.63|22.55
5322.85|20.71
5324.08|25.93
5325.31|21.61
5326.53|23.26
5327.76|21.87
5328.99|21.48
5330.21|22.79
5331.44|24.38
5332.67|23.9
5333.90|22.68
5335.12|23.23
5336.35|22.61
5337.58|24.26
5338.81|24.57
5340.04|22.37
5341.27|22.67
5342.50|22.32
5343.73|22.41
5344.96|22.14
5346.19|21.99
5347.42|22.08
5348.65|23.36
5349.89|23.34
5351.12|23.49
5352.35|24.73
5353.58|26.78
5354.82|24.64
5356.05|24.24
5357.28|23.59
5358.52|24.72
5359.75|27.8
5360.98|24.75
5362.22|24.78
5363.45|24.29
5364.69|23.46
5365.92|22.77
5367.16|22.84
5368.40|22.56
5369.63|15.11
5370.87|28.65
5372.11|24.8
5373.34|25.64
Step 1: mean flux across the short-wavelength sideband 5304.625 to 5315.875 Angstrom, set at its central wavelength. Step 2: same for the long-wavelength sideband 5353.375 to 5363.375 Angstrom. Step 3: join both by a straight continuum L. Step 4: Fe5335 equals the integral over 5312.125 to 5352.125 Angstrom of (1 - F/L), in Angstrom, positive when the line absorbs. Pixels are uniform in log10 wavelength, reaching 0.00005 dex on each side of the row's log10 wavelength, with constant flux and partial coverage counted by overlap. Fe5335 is 2.12 Angstrom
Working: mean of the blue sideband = 24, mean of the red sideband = 25.1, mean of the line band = 23.2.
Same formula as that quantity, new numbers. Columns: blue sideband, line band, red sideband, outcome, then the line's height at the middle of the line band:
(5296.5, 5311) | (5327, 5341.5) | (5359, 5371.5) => 0.30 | 23.6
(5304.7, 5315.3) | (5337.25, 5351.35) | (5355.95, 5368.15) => 0.77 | 24.2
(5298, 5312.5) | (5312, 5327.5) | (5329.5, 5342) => -0.11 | 23.4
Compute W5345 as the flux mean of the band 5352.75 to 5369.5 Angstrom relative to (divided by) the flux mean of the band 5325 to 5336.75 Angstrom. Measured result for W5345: 1.06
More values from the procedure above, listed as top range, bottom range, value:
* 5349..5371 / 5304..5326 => 1.01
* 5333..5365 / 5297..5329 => 1.01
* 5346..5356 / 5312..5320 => 0.98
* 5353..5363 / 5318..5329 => 1.10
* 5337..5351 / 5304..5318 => 0.95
